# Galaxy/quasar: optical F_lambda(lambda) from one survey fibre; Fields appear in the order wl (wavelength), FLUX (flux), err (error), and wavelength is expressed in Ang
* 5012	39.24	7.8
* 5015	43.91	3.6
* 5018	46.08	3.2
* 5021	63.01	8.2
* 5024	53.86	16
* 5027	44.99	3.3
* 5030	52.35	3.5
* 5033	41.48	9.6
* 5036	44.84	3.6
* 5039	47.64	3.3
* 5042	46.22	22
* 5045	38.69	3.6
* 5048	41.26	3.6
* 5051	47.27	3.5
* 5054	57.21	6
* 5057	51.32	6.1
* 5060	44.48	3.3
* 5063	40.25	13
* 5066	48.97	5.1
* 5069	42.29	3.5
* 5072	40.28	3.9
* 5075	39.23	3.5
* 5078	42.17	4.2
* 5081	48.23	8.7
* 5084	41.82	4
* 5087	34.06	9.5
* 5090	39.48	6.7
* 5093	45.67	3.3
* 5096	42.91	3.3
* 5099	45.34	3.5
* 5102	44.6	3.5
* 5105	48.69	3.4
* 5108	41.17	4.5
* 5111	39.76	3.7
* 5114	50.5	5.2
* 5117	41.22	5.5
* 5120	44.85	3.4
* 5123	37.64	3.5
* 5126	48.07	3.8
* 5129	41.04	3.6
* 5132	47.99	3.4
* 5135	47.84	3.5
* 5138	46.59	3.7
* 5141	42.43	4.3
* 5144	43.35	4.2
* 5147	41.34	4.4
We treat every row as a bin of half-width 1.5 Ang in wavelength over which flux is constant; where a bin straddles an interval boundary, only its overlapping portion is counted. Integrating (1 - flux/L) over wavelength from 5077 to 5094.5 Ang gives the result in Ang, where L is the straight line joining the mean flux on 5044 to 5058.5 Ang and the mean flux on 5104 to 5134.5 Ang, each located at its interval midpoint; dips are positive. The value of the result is 1.48 Ang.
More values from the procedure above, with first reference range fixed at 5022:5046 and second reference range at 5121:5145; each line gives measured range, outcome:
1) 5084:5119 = 1.65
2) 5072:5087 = 1.30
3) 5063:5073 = 0.54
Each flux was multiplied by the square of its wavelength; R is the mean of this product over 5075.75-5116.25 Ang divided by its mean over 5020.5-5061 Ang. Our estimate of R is 0.9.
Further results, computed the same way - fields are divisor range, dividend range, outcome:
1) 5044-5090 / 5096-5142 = 1.04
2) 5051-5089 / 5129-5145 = 1.05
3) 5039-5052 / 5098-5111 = 1.04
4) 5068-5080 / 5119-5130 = 1.06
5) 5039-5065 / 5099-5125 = 0.97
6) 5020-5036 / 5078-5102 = 0.87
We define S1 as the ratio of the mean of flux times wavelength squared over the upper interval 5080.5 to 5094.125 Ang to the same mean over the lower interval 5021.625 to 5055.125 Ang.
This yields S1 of 0.89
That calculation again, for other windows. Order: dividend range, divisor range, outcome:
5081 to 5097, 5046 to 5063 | 0.89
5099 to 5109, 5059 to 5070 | 1.04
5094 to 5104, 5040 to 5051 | 1.06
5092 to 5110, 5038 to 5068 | 0.98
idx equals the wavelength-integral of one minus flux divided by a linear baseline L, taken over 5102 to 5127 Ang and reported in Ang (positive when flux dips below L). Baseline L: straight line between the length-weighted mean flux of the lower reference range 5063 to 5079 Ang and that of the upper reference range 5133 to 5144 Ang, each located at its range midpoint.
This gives 0.2 Ang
